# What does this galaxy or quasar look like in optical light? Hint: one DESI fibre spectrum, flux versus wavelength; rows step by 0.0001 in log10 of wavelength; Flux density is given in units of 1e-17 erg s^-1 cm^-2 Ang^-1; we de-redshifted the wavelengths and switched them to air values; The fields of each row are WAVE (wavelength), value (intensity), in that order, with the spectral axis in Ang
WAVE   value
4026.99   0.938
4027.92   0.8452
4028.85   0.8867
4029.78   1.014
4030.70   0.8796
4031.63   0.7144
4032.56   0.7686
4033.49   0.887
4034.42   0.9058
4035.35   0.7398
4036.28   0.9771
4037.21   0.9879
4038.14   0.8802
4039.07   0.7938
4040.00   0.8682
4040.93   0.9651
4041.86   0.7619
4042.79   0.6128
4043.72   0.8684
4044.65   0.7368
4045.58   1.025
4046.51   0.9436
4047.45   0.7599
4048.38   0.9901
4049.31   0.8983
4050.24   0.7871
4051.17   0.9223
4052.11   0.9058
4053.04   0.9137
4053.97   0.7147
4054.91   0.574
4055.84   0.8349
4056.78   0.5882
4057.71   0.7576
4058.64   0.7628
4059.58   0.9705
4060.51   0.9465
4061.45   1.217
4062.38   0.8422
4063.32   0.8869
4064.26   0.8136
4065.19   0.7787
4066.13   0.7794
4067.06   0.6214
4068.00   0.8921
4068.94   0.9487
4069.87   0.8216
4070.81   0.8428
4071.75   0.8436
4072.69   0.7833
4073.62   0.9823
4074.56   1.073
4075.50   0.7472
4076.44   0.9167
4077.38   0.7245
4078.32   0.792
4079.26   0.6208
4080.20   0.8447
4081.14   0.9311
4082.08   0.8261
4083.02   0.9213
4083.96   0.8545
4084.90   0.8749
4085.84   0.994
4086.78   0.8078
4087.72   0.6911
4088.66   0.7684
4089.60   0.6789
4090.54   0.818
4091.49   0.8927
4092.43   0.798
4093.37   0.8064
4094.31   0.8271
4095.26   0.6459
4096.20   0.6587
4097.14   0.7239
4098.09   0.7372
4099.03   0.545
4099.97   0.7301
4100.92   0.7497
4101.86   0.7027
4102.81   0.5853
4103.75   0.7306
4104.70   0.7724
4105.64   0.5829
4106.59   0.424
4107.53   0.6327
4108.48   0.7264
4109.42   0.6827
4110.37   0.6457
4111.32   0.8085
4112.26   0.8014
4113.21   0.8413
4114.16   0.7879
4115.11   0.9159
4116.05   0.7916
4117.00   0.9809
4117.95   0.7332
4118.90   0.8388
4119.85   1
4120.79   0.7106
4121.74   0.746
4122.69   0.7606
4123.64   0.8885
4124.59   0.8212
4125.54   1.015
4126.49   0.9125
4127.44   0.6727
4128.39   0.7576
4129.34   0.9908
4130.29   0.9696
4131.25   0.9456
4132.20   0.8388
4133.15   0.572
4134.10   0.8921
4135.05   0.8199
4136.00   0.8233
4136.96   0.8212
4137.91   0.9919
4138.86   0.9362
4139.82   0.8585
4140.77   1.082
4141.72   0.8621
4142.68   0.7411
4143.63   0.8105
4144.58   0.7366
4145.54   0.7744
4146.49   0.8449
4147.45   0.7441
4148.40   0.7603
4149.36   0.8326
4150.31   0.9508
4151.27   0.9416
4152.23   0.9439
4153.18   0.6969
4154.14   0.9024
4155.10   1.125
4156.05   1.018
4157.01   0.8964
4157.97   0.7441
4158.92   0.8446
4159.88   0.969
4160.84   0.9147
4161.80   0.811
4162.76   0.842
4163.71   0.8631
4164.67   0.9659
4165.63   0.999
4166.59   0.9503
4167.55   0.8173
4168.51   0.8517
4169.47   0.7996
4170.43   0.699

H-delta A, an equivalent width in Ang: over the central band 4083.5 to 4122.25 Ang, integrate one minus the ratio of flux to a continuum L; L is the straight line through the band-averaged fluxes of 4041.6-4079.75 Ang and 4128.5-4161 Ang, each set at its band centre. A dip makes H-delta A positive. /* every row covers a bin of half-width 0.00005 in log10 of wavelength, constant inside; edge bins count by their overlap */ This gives 4.3 Ang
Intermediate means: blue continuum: 0.835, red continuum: 0.869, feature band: 0.757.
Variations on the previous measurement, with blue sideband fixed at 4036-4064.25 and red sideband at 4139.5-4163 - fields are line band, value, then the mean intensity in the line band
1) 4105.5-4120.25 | 1.7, 0.765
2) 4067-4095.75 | 1.0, 0.828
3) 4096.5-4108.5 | 2.8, 0.662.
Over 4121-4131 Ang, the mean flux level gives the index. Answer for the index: 0.851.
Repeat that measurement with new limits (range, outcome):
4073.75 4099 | 0.804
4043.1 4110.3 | 0.798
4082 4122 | 0.762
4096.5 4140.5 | 0.788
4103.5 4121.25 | 0.759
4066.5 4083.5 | 0.84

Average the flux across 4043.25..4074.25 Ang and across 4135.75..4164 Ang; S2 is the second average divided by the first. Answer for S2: 1.03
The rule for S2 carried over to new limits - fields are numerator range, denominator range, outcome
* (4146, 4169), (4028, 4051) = 1.03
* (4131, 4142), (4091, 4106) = 1.21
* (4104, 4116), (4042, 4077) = 0.85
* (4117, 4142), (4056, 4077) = 1.01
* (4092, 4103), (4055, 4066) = 0.84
